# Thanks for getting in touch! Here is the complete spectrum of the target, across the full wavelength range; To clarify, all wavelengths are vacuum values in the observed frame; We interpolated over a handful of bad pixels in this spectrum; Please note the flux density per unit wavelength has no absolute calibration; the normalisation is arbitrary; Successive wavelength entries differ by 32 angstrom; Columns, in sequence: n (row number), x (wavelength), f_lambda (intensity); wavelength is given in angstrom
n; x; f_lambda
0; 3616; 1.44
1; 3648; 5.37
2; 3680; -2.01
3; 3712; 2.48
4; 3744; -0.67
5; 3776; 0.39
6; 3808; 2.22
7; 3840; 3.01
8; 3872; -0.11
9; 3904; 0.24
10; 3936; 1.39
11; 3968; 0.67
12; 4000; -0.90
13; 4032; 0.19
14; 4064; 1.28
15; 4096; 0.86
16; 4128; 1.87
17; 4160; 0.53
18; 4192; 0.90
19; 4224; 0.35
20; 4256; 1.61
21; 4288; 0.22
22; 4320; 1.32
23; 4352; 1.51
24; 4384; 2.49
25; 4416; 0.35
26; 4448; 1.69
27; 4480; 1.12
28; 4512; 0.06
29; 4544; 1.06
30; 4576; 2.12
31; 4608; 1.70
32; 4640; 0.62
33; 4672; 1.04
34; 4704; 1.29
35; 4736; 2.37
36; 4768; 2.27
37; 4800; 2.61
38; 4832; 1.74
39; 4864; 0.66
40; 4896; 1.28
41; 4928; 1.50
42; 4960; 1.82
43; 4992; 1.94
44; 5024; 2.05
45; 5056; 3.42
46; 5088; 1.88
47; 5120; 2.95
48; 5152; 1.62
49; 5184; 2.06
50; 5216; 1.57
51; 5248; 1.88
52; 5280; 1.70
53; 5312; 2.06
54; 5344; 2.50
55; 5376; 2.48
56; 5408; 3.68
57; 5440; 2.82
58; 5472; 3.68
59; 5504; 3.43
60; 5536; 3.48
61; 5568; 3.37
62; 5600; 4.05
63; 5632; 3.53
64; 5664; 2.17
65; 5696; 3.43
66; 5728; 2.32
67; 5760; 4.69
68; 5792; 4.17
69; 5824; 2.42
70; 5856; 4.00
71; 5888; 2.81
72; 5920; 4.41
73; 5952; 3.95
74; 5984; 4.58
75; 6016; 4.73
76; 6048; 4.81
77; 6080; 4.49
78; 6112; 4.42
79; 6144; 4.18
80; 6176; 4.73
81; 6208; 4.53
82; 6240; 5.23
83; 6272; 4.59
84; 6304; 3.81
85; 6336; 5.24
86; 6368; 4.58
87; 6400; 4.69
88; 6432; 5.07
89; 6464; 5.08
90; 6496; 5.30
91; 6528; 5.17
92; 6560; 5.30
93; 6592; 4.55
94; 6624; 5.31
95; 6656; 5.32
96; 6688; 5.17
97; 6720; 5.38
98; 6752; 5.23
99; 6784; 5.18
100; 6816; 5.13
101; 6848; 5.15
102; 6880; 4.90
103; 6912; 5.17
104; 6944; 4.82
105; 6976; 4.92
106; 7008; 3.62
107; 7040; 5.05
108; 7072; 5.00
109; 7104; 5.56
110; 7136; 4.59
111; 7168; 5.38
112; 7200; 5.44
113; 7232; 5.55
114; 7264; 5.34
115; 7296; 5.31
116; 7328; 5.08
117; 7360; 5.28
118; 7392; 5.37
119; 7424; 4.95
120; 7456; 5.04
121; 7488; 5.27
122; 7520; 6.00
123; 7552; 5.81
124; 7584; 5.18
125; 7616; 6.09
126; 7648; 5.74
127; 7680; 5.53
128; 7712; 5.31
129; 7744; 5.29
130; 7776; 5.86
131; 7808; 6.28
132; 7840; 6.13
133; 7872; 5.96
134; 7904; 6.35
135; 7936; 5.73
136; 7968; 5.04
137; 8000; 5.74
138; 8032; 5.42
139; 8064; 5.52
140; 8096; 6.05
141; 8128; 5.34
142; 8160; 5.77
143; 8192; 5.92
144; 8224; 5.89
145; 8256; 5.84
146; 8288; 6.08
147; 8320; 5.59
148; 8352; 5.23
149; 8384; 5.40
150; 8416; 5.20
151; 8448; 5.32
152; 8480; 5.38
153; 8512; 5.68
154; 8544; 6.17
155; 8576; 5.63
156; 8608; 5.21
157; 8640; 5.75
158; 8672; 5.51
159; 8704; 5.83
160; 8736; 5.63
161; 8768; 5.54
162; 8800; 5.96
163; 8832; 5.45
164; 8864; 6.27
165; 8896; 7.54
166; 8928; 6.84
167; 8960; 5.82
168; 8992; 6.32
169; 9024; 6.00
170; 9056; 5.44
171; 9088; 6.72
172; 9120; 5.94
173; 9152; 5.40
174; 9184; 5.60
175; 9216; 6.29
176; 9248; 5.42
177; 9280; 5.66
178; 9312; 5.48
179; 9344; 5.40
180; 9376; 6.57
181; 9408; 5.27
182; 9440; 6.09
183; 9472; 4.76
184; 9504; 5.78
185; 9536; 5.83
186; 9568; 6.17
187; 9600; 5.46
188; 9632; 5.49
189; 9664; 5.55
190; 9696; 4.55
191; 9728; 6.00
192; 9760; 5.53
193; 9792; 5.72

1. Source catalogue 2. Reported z 0.354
